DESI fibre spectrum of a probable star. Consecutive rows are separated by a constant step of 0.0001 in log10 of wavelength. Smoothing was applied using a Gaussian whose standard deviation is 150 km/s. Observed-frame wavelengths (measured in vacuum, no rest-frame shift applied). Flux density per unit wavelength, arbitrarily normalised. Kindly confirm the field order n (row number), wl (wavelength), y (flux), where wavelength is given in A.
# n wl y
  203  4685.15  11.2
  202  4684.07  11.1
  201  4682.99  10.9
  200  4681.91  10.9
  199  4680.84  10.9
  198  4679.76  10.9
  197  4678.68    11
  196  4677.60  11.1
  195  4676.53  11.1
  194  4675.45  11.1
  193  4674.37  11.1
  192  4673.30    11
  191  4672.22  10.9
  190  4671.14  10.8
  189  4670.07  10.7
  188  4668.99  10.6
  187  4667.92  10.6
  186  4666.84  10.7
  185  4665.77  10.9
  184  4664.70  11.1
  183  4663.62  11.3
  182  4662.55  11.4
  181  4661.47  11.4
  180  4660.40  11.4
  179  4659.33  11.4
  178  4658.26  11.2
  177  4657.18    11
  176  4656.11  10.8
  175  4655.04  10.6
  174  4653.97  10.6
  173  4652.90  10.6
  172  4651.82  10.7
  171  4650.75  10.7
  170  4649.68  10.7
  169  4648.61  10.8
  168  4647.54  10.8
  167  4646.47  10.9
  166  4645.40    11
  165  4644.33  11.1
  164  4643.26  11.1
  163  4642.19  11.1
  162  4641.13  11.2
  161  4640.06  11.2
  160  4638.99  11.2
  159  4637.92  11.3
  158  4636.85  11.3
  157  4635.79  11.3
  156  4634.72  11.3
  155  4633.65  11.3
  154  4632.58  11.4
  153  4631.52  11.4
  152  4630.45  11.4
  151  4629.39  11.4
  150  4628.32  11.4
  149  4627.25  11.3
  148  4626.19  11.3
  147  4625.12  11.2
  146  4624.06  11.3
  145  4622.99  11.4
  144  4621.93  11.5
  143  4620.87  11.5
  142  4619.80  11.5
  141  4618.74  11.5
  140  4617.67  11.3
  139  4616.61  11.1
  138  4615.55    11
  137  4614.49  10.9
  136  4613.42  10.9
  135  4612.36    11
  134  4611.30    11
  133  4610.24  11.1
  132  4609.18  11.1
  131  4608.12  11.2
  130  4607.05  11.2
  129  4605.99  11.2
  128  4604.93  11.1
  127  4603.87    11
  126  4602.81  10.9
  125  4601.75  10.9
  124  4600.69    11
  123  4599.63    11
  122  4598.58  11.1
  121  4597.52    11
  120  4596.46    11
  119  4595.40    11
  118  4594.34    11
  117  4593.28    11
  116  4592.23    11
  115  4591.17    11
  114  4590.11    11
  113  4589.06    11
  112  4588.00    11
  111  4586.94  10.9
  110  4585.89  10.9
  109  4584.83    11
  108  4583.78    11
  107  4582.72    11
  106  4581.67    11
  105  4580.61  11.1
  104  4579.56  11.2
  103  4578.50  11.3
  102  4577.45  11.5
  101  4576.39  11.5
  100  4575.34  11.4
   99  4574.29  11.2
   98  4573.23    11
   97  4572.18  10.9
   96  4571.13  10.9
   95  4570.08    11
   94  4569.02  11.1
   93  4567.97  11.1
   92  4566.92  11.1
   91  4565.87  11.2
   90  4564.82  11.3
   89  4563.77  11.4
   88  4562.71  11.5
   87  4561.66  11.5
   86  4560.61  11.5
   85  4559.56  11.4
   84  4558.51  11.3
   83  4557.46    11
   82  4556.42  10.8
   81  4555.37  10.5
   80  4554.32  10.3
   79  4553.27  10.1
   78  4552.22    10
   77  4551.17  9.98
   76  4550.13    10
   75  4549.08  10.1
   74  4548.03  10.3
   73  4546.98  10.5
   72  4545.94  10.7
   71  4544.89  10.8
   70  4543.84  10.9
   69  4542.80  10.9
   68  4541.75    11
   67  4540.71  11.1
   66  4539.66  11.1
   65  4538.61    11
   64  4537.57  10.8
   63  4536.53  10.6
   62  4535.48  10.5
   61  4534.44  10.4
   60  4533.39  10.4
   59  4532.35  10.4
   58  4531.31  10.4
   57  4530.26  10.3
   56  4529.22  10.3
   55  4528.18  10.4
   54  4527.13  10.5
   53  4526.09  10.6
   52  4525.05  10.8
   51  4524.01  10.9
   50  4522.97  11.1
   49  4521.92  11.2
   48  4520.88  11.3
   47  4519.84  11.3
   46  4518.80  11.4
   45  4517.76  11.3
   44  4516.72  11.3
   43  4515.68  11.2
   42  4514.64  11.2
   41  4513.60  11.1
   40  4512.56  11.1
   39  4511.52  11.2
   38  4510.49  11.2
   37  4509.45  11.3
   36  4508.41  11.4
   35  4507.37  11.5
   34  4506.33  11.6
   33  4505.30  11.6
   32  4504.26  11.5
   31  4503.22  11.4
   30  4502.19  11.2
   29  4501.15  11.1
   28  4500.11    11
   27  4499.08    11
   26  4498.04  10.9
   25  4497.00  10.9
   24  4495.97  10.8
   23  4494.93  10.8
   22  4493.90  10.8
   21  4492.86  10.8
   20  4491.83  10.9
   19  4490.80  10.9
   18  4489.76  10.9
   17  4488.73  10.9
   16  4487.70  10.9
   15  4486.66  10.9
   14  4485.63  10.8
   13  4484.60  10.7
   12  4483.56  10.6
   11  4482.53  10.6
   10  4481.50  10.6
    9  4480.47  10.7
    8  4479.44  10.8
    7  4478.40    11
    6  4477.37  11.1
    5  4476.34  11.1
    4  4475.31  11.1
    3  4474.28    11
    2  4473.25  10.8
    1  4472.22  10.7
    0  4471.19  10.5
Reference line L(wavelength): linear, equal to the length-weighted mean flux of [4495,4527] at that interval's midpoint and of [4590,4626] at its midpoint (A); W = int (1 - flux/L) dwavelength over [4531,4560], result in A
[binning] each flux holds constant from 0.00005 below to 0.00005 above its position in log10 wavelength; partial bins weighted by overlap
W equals 1.4 A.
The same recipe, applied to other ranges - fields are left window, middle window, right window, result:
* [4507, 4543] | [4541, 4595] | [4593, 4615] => 0.2 A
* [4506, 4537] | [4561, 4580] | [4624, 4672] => -0.4 A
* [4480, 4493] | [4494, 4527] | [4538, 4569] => -1.1 A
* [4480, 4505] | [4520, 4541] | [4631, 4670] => 0.4 A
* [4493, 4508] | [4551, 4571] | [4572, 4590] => 0.3 A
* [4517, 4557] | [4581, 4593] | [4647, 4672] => -0.2 A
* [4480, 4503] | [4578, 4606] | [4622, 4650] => 0.2 A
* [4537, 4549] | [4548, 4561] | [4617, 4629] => 0.4 A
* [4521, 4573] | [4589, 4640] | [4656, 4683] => -1.2 A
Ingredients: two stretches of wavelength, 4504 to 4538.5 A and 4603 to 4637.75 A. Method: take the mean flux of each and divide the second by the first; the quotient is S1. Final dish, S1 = 1.02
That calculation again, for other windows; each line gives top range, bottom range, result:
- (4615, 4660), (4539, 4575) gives 1.03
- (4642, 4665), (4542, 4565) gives 1.02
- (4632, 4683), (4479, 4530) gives 1.00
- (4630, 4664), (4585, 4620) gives 1.00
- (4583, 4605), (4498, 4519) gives 0.98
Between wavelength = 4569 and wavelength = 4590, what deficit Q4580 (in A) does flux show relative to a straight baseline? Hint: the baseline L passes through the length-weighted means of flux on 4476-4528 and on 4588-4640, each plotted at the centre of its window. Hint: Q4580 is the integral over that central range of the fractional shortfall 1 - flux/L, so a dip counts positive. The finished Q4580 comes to 0.06 A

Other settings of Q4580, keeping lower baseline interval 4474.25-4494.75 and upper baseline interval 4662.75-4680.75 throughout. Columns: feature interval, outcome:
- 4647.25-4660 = 0.1 A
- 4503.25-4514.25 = -0.5 A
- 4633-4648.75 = -0.3 A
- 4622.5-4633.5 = -0.4 A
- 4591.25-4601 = -0.1 A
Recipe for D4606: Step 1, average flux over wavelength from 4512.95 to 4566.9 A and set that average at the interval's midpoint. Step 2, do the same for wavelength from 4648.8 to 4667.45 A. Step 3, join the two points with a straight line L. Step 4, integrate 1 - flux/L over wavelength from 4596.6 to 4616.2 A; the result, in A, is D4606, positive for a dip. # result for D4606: -0.2 A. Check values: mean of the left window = 10.8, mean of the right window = 11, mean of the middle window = 11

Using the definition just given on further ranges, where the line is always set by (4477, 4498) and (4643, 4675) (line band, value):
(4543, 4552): 0.4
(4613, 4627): -0.5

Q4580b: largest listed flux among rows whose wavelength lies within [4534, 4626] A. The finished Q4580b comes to 11.5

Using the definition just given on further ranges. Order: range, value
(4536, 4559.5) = 11.3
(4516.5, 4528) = 11.4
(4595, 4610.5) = 11.2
